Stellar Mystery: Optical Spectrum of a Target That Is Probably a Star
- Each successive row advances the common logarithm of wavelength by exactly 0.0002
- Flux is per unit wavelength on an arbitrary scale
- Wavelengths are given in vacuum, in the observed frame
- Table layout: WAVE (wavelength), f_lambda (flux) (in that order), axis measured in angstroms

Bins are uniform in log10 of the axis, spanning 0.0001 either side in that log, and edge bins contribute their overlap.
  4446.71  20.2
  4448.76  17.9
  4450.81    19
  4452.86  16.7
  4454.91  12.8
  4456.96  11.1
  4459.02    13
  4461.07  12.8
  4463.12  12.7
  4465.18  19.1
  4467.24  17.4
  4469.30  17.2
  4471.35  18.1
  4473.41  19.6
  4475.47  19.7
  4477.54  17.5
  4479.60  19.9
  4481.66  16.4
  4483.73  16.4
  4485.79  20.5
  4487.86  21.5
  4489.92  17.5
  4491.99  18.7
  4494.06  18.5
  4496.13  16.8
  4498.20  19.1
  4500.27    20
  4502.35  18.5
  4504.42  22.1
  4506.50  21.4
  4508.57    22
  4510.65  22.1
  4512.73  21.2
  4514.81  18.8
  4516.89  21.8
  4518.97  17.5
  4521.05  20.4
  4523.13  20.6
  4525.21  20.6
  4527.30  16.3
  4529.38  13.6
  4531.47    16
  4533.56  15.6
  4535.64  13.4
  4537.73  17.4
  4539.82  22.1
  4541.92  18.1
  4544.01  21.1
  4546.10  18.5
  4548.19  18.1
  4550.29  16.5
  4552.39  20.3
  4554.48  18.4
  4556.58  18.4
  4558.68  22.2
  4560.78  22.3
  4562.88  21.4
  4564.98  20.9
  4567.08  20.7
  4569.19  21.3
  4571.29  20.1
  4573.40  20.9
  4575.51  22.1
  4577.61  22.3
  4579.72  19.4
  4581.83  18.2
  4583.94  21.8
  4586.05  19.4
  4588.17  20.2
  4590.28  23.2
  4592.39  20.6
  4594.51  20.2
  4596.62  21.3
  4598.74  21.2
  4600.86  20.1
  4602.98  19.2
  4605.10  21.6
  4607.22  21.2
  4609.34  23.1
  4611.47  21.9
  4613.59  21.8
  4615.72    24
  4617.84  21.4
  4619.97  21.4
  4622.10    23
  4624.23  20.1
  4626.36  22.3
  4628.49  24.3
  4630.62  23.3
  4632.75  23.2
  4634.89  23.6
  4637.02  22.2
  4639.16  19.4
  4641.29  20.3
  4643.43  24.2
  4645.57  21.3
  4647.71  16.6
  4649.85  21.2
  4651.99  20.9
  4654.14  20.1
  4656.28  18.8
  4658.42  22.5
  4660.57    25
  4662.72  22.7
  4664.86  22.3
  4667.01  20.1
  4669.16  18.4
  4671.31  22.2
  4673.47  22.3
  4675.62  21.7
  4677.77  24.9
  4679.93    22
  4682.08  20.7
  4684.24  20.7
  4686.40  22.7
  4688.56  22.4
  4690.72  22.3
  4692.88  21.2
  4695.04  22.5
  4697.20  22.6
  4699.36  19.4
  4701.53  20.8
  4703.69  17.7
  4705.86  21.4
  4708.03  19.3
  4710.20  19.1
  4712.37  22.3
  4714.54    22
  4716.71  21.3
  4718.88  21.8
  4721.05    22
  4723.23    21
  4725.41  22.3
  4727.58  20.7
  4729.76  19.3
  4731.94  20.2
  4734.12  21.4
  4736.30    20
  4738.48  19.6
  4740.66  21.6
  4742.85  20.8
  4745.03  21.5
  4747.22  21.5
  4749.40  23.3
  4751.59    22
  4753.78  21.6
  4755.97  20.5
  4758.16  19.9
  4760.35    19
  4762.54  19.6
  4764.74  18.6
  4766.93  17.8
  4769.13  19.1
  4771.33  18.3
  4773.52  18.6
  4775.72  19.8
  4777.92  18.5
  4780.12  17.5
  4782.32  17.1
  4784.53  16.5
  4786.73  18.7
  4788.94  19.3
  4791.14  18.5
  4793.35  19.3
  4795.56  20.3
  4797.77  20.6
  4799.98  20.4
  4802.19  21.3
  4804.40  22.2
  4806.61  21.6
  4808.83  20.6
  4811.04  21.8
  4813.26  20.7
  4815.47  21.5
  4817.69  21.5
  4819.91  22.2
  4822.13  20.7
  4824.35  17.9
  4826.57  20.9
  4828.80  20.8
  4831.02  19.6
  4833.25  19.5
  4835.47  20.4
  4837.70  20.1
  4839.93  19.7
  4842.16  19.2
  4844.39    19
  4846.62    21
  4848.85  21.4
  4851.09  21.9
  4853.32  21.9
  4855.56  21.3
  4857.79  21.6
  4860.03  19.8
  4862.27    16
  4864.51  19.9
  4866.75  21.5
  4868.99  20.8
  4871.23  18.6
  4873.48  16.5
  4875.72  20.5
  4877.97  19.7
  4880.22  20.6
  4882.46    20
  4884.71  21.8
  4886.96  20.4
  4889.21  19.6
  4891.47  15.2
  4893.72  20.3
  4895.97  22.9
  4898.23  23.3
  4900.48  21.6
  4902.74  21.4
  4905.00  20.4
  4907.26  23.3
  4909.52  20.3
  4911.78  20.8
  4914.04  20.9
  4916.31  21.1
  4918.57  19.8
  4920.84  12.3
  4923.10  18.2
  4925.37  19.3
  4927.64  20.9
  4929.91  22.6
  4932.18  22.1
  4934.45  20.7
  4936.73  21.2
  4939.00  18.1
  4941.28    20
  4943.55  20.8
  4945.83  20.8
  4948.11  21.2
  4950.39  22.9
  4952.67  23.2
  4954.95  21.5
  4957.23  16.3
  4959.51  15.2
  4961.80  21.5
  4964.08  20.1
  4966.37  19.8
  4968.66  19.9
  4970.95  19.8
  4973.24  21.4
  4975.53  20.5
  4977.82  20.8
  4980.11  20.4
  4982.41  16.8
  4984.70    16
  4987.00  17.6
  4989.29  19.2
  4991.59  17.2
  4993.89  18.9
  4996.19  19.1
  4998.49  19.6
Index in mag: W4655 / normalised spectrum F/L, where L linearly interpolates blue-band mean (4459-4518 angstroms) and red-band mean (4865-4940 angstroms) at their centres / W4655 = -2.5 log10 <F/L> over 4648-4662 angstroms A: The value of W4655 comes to -0.099 mag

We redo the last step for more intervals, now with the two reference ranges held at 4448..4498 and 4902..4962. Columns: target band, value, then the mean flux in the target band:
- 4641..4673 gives -0.152 mag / 21.1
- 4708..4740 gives -0.112 mag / 20.9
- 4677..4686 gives -0.186 mag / 22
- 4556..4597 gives -0.170 mag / 20.9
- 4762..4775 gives 0.027 mag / 18.7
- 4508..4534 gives -0.090 mag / 19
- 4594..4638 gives -0.209 mag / 21.9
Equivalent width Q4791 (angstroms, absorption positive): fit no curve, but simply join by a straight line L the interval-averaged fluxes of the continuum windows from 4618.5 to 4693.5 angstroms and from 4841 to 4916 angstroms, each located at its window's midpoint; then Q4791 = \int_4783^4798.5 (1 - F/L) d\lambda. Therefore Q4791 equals 1.5 angstroms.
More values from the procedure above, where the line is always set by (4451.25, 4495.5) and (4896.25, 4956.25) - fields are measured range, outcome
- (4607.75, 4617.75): -2.4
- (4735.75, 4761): -2.2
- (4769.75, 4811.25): 0.3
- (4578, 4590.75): -1.7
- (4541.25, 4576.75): -4.7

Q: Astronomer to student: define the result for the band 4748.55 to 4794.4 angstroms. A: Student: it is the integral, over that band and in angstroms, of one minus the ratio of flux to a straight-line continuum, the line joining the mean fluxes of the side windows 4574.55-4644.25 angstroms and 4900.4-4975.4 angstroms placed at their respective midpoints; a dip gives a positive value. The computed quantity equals 3.80 angstroms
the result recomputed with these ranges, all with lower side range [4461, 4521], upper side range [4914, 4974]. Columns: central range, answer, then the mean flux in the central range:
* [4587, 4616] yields -3.2 angstroms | 21.3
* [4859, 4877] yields 0.6 angstroms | 19.2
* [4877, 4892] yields 0.1 angstroms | 19.8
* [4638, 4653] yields -1.0 angstroms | 20.6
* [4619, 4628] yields -1.2 angstroms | 21.9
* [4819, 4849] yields -0.5 angstroms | 20.1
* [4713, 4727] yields -1.6 angstroms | 21.7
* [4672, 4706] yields -3.8 angstroms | 21.6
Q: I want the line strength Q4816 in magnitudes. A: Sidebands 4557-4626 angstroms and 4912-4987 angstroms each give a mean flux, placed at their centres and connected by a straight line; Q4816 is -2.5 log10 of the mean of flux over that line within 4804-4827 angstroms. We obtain -0.035 mag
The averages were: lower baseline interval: 21.2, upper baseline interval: 19.9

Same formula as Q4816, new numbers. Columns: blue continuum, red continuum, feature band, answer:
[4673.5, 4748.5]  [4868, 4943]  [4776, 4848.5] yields 0.037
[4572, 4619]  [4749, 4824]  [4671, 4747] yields -0.043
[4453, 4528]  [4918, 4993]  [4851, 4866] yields -0.050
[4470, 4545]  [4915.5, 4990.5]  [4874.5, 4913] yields -0.057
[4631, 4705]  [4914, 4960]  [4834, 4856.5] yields -0.004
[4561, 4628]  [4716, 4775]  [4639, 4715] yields -0.022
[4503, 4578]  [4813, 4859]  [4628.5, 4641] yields -0.127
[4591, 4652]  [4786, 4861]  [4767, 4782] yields 0.126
